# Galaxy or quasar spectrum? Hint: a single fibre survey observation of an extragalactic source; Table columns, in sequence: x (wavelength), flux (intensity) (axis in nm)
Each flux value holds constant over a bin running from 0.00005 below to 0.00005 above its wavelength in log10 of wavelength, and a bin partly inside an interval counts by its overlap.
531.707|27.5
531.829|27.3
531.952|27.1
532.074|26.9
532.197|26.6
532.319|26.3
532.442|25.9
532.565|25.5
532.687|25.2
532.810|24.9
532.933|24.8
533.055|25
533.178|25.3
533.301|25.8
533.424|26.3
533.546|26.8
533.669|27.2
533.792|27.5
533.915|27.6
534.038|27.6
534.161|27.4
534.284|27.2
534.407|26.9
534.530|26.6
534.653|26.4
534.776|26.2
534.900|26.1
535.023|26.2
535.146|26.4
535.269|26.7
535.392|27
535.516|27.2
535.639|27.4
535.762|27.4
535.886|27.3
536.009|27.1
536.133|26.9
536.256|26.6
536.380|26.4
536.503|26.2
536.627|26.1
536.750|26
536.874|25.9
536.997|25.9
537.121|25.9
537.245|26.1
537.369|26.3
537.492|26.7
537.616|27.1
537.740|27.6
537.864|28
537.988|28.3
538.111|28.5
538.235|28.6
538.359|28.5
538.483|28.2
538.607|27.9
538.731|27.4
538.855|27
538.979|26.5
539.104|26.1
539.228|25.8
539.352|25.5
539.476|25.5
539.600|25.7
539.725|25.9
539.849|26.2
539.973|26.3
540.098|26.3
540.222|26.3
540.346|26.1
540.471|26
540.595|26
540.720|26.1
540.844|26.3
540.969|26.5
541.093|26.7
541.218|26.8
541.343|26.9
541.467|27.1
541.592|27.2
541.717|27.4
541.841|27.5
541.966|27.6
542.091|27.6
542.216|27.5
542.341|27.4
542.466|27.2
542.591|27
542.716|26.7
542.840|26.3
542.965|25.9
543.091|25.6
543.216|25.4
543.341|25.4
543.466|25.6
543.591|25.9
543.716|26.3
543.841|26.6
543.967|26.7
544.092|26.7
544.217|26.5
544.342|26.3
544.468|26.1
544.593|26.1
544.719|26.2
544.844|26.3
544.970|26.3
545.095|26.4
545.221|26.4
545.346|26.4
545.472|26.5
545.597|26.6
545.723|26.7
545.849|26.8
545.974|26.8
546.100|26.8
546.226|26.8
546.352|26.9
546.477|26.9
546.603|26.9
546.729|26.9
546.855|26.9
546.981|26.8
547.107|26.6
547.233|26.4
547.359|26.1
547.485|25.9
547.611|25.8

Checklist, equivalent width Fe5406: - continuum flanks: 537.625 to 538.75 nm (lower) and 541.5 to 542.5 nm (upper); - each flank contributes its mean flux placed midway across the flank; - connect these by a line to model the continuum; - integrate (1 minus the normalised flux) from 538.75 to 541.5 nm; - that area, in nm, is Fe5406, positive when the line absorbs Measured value 0.15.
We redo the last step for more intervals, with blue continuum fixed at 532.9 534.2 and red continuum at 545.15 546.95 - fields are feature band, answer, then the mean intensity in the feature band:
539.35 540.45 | 0.026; 26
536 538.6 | -0.042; 27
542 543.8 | 0.016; 26.4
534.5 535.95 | -0.011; 26.7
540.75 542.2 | -0.021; 27.1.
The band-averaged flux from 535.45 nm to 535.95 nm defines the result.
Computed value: 27.3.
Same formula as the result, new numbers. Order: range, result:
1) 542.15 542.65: 27.3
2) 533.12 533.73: 26.3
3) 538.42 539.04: 27.4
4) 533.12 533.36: 25.5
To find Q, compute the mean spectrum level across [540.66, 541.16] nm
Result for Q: 26.4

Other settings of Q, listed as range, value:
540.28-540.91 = 26.1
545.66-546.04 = 26.8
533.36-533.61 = 26.6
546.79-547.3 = 26.7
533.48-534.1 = 27.4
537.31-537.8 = 26.9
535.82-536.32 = 26.9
